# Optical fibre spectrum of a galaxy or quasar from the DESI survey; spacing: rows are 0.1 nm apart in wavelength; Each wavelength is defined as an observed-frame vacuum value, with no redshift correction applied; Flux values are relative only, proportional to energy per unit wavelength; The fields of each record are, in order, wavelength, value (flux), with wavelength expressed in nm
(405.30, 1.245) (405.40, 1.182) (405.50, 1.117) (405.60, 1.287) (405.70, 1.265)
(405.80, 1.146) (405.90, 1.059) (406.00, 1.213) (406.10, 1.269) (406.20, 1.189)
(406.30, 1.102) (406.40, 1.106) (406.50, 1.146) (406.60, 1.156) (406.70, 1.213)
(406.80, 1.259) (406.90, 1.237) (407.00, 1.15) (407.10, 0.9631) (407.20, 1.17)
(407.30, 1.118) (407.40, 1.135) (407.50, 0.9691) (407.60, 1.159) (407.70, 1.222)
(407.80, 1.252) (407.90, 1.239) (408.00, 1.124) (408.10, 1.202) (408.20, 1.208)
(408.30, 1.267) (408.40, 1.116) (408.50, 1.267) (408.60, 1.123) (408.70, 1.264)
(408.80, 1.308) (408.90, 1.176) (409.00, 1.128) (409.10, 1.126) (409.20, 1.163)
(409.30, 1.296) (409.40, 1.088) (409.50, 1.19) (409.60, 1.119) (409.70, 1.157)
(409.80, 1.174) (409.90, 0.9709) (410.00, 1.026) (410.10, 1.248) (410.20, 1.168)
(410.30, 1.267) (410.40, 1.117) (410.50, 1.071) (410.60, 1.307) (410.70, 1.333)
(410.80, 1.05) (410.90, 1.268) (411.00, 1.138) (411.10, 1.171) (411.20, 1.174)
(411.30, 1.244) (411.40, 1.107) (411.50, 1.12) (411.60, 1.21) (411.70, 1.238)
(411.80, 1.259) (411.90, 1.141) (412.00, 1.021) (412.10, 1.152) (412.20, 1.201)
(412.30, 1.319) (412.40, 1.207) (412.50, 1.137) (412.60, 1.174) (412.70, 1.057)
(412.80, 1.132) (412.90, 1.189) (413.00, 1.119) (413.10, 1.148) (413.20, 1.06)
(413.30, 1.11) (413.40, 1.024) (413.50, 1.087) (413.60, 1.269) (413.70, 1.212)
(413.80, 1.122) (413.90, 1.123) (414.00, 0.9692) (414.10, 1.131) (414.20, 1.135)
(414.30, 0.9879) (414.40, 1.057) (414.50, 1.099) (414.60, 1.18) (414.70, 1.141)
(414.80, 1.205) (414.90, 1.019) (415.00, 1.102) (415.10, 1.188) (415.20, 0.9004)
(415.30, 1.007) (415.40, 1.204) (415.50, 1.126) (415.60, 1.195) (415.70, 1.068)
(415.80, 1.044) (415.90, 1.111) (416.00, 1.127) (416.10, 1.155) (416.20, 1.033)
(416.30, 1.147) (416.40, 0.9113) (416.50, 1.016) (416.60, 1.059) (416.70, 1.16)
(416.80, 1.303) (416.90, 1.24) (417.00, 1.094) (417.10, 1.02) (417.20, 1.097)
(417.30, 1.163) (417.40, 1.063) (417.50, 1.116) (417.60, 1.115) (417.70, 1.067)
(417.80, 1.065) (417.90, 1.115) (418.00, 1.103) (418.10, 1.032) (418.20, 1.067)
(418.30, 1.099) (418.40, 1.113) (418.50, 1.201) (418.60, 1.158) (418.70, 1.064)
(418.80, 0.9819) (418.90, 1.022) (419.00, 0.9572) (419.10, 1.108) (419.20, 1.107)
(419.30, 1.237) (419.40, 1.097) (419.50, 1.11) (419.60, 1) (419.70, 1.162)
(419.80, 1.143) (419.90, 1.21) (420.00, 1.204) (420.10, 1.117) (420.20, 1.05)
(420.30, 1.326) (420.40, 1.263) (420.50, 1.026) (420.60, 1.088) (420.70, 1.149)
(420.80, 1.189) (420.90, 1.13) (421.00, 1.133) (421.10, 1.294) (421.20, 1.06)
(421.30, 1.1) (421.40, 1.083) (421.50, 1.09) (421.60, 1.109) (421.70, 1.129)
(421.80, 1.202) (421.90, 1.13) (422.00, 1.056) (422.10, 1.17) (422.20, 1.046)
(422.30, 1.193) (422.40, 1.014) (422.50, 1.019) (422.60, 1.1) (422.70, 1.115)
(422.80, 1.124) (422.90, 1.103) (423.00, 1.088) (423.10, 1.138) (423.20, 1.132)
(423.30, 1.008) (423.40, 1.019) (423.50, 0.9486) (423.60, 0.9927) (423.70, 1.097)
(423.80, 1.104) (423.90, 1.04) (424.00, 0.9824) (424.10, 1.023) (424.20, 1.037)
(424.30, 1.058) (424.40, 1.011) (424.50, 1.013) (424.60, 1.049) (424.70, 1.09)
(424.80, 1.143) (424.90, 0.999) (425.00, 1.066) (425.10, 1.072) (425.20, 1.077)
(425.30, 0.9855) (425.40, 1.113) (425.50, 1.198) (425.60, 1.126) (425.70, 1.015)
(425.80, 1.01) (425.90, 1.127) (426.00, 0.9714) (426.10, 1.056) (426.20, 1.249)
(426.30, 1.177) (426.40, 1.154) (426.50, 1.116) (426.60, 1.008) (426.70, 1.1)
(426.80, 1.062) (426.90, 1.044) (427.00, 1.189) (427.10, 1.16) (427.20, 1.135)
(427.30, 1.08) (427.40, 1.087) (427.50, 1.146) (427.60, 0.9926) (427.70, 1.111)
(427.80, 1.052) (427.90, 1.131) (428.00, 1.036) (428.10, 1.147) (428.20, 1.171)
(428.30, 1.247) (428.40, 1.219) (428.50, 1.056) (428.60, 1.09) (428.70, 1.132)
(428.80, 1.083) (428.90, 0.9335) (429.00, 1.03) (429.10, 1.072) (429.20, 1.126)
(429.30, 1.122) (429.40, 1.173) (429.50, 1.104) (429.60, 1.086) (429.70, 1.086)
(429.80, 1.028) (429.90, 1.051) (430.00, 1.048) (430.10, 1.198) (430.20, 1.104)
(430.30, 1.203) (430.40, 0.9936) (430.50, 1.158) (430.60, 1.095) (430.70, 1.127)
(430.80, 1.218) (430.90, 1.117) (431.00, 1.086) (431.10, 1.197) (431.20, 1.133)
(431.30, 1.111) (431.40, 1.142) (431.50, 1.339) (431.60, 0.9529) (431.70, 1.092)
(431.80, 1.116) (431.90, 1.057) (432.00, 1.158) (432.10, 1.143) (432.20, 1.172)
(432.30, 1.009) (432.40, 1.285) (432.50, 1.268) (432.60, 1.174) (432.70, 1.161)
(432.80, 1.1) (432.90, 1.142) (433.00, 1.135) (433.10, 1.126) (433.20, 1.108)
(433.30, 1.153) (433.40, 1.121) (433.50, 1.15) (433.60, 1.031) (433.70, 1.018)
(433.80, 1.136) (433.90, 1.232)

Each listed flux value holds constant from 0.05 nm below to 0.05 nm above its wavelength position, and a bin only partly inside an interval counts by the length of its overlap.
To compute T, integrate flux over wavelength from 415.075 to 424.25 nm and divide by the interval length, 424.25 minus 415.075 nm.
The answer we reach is 1.1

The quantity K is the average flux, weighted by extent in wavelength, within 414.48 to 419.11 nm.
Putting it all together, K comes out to 1.1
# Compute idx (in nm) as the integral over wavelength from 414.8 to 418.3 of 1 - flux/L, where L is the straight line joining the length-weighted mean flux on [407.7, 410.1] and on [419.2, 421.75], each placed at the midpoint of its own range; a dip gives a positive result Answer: 0.17 nm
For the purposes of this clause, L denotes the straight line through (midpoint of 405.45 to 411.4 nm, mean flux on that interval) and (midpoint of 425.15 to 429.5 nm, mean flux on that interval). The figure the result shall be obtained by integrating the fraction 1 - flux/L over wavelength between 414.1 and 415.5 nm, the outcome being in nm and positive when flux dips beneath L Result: 0.06 nm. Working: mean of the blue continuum 1.17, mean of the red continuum 1.1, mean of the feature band 1.1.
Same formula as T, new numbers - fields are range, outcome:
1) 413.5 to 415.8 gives 1.11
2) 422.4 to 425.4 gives 1.06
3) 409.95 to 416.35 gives 1.14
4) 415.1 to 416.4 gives 1.09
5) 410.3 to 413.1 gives 1.17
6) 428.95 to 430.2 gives 1.09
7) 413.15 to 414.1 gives 1.11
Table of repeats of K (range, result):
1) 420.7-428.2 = 1.09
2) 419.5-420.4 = 1.16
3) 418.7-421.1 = 1.12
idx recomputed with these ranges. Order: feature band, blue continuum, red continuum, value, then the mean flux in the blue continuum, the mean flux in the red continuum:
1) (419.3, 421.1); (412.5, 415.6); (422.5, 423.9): -0.11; 1.11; 1.07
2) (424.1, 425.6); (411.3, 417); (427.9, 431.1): 0.07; 1.13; 1.11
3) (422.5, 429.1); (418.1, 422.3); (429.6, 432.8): 0.25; 1.12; 1.13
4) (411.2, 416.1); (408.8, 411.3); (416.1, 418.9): 0.02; 1.17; 1.1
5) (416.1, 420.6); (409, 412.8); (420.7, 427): 0.05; 1.17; 1.09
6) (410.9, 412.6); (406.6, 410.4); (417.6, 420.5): -0.04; 1.17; 1.11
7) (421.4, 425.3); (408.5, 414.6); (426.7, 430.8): 0.17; 1.15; 1.1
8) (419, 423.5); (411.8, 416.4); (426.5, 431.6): -0.02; 1.12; 1.11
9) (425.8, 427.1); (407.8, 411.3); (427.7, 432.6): 0.03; 1.18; 1.12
